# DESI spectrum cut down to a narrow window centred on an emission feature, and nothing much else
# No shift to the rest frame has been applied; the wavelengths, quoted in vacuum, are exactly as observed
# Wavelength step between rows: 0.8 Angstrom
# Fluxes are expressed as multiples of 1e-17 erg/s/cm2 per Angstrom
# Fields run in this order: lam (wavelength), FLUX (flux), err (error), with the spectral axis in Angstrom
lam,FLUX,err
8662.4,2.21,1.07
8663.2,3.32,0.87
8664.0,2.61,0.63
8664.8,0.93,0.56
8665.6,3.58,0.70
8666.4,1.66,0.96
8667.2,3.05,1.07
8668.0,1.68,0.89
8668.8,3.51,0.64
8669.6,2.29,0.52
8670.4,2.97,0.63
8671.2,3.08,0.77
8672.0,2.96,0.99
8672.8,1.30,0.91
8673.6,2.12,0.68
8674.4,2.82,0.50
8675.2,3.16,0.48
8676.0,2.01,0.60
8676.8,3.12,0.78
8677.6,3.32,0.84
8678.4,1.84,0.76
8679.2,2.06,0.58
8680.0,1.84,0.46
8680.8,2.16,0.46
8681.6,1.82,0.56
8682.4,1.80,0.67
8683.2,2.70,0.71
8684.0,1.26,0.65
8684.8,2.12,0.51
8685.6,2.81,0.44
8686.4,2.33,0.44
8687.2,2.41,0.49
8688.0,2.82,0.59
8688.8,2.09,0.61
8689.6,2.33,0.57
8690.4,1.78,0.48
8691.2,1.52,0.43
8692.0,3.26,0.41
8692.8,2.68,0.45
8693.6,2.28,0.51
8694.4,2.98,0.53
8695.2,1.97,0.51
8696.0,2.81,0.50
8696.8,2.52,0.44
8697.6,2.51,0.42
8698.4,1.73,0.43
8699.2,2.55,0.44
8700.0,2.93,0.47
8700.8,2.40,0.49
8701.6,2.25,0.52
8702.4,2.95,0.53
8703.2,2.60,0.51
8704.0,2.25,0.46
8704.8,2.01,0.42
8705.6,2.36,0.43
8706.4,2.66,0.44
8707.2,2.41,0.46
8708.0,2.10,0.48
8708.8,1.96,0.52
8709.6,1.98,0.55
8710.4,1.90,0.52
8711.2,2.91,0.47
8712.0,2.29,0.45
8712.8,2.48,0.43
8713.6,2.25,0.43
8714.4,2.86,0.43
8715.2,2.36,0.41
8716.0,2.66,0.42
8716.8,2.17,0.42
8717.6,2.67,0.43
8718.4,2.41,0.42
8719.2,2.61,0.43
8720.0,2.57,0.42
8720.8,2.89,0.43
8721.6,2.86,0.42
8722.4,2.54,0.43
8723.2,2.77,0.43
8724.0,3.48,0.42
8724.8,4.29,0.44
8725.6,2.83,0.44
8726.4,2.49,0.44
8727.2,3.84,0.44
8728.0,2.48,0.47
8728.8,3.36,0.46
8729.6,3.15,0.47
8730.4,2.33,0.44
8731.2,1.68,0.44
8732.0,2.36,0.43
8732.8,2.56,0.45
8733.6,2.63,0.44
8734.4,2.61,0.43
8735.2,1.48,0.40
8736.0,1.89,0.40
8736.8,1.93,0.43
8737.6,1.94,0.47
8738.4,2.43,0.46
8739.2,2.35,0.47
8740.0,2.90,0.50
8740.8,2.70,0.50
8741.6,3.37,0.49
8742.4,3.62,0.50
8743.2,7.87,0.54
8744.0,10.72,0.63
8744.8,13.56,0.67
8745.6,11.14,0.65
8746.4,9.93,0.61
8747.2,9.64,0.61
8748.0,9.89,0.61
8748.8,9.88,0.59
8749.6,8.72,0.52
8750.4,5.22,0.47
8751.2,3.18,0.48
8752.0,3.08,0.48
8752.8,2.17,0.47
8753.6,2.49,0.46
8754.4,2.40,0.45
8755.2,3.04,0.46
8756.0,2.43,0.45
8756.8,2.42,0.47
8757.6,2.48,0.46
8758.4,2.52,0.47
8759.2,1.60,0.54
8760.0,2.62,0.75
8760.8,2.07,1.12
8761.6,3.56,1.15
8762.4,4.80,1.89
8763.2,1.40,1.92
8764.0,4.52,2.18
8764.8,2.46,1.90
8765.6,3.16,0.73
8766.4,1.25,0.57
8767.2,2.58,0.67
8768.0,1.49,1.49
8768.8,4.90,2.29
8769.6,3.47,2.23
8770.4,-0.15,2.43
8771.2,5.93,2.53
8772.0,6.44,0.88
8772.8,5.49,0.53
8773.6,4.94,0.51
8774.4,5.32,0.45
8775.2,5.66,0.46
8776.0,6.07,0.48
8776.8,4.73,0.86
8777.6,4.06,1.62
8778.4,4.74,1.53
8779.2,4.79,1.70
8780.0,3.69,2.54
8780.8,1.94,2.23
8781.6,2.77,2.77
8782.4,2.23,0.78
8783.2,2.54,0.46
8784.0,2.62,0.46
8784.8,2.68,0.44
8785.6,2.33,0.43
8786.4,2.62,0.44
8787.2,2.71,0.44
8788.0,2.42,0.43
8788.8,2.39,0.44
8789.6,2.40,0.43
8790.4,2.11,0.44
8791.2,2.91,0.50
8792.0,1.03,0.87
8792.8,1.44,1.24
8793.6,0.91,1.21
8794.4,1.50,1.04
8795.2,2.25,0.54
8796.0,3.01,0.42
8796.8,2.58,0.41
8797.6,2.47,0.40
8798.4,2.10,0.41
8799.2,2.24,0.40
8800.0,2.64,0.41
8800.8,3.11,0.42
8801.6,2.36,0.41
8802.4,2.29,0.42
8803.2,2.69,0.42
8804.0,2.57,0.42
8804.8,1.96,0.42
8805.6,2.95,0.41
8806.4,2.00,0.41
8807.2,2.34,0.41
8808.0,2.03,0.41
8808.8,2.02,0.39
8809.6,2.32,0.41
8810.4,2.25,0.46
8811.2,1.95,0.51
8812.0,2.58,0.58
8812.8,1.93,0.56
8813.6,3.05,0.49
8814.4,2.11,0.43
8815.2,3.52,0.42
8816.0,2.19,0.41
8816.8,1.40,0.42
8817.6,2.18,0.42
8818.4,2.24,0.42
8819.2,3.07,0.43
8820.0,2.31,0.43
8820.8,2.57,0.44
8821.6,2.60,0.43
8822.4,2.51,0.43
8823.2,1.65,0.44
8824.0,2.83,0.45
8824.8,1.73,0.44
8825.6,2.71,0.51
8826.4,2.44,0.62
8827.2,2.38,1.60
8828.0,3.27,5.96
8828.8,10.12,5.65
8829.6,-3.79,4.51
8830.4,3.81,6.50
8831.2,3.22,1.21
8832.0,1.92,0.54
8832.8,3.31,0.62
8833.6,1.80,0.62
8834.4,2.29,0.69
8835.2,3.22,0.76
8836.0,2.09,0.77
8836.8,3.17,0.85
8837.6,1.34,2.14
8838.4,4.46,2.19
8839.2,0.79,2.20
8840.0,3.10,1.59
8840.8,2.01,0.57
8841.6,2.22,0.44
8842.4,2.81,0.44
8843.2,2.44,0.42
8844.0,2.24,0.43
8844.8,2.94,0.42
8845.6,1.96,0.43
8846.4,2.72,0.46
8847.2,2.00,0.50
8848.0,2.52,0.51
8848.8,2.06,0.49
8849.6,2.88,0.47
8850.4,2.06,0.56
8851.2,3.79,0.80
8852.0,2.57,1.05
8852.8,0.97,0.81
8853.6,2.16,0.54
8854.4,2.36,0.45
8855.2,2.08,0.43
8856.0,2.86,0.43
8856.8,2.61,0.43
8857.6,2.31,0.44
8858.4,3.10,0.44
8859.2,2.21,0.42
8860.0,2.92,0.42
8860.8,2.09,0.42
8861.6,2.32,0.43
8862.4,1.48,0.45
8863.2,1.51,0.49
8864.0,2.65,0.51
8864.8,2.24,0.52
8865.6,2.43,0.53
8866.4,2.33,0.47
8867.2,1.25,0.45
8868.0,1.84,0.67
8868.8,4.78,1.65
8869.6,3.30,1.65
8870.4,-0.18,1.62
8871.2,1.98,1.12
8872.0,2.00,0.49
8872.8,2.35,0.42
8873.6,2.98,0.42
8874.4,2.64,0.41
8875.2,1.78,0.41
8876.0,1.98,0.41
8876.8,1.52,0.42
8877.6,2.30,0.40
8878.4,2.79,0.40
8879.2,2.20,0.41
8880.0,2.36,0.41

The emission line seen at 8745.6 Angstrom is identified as H-alpha 6563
